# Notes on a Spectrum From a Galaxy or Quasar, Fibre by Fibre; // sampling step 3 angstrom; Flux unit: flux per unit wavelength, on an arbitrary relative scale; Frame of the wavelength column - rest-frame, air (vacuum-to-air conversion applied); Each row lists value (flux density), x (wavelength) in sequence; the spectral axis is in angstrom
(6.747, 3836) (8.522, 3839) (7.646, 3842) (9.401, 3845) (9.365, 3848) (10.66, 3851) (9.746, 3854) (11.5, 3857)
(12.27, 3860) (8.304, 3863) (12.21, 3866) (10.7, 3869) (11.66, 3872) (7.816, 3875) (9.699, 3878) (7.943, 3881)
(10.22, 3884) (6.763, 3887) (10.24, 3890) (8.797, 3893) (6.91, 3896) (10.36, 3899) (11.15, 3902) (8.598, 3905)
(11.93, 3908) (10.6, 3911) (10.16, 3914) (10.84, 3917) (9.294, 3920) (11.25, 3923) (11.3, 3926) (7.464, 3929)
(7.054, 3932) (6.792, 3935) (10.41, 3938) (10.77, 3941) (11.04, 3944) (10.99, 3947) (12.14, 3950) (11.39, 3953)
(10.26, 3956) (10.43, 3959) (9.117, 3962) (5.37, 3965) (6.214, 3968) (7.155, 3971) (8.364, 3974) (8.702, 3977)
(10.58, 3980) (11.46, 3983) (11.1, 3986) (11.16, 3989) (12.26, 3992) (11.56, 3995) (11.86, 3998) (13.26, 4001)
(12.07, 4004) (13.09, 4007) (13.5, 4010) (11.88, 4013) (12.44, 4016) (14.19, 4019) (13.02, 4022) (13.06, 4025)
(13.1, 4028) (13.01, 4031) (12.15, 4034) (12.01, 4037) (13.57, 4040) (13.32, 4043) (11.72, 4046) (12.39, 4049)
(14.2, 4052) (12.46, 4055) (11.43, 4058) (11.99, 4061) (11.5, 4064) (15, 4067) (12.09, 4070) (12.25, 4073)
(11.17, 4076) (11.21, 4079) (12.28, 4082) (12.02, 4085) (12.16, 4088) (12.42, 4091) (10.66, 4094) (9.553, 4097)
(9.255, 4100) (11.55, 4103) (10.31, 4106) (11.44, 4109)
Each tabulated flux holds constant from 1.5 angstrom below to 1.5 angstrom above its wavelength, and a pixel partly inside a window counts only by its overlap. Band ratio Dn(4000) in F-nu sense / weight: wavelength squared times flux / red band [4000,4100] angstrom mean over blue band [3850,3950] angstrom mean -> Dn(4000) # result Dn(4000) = 1.35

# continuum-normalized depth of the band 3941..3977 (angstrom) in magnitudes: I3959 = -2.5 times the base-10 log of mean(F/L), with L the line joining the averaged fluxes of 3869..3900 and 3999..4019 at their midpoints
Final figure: 0.20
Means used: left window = 9.1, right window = 12.8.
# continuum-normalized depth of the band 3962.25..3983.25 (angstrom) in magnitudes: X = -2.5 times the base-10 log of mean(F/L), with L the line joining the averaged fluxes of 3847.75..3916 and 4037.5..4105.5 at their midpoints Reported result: 0.32 mag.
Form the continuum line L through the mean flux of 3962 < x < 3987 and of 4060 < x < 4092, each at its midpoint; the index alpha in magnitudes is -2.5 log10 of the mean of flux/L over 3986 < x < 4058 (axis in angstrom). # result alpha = -0.23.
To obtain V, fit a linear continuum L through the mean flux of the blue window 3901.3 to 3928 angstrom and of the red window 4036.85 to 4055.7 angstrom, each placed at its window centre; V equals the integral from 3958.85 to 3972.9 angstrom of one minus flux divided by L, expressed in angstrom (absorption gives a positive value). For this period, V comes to 4.9 angstrom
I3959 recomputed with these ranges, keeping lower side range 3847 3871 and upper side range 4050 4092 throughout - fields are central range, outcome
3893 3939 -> 0.16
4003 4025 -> -0.09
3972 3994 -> 0.11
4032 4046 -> -0.05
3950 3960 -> 0.05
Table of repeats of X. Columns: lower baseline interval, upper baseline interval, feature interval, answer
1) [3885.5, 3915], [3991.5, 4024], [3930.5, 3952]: 0.09 mag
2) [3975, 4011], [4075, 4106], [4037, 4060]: -0.12 mag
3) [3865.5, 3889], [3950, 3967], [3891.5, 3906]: 0.04 mag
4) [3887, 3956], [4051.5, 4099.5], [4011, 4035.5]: -0.15 mag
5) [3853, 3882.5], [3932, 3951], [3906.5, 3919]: -0.07 mag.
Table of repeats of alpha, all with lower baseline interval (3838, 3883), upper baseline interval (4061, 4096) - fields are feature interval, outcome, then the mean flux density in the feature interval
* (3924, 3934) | 0.214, 8.65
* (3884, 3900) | 0.168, 8.71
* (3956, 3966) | 0.234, 8.75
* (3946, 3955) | -0.070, 11.5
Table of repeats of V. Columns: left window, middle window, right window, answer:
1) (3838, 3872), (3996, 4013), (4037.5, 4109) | -1.92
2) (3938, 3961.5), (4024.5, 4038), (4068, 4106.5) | -1.79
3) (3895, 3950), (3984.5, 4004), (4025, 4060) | -0.52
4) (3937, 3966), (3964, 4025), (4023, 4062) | 2.19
